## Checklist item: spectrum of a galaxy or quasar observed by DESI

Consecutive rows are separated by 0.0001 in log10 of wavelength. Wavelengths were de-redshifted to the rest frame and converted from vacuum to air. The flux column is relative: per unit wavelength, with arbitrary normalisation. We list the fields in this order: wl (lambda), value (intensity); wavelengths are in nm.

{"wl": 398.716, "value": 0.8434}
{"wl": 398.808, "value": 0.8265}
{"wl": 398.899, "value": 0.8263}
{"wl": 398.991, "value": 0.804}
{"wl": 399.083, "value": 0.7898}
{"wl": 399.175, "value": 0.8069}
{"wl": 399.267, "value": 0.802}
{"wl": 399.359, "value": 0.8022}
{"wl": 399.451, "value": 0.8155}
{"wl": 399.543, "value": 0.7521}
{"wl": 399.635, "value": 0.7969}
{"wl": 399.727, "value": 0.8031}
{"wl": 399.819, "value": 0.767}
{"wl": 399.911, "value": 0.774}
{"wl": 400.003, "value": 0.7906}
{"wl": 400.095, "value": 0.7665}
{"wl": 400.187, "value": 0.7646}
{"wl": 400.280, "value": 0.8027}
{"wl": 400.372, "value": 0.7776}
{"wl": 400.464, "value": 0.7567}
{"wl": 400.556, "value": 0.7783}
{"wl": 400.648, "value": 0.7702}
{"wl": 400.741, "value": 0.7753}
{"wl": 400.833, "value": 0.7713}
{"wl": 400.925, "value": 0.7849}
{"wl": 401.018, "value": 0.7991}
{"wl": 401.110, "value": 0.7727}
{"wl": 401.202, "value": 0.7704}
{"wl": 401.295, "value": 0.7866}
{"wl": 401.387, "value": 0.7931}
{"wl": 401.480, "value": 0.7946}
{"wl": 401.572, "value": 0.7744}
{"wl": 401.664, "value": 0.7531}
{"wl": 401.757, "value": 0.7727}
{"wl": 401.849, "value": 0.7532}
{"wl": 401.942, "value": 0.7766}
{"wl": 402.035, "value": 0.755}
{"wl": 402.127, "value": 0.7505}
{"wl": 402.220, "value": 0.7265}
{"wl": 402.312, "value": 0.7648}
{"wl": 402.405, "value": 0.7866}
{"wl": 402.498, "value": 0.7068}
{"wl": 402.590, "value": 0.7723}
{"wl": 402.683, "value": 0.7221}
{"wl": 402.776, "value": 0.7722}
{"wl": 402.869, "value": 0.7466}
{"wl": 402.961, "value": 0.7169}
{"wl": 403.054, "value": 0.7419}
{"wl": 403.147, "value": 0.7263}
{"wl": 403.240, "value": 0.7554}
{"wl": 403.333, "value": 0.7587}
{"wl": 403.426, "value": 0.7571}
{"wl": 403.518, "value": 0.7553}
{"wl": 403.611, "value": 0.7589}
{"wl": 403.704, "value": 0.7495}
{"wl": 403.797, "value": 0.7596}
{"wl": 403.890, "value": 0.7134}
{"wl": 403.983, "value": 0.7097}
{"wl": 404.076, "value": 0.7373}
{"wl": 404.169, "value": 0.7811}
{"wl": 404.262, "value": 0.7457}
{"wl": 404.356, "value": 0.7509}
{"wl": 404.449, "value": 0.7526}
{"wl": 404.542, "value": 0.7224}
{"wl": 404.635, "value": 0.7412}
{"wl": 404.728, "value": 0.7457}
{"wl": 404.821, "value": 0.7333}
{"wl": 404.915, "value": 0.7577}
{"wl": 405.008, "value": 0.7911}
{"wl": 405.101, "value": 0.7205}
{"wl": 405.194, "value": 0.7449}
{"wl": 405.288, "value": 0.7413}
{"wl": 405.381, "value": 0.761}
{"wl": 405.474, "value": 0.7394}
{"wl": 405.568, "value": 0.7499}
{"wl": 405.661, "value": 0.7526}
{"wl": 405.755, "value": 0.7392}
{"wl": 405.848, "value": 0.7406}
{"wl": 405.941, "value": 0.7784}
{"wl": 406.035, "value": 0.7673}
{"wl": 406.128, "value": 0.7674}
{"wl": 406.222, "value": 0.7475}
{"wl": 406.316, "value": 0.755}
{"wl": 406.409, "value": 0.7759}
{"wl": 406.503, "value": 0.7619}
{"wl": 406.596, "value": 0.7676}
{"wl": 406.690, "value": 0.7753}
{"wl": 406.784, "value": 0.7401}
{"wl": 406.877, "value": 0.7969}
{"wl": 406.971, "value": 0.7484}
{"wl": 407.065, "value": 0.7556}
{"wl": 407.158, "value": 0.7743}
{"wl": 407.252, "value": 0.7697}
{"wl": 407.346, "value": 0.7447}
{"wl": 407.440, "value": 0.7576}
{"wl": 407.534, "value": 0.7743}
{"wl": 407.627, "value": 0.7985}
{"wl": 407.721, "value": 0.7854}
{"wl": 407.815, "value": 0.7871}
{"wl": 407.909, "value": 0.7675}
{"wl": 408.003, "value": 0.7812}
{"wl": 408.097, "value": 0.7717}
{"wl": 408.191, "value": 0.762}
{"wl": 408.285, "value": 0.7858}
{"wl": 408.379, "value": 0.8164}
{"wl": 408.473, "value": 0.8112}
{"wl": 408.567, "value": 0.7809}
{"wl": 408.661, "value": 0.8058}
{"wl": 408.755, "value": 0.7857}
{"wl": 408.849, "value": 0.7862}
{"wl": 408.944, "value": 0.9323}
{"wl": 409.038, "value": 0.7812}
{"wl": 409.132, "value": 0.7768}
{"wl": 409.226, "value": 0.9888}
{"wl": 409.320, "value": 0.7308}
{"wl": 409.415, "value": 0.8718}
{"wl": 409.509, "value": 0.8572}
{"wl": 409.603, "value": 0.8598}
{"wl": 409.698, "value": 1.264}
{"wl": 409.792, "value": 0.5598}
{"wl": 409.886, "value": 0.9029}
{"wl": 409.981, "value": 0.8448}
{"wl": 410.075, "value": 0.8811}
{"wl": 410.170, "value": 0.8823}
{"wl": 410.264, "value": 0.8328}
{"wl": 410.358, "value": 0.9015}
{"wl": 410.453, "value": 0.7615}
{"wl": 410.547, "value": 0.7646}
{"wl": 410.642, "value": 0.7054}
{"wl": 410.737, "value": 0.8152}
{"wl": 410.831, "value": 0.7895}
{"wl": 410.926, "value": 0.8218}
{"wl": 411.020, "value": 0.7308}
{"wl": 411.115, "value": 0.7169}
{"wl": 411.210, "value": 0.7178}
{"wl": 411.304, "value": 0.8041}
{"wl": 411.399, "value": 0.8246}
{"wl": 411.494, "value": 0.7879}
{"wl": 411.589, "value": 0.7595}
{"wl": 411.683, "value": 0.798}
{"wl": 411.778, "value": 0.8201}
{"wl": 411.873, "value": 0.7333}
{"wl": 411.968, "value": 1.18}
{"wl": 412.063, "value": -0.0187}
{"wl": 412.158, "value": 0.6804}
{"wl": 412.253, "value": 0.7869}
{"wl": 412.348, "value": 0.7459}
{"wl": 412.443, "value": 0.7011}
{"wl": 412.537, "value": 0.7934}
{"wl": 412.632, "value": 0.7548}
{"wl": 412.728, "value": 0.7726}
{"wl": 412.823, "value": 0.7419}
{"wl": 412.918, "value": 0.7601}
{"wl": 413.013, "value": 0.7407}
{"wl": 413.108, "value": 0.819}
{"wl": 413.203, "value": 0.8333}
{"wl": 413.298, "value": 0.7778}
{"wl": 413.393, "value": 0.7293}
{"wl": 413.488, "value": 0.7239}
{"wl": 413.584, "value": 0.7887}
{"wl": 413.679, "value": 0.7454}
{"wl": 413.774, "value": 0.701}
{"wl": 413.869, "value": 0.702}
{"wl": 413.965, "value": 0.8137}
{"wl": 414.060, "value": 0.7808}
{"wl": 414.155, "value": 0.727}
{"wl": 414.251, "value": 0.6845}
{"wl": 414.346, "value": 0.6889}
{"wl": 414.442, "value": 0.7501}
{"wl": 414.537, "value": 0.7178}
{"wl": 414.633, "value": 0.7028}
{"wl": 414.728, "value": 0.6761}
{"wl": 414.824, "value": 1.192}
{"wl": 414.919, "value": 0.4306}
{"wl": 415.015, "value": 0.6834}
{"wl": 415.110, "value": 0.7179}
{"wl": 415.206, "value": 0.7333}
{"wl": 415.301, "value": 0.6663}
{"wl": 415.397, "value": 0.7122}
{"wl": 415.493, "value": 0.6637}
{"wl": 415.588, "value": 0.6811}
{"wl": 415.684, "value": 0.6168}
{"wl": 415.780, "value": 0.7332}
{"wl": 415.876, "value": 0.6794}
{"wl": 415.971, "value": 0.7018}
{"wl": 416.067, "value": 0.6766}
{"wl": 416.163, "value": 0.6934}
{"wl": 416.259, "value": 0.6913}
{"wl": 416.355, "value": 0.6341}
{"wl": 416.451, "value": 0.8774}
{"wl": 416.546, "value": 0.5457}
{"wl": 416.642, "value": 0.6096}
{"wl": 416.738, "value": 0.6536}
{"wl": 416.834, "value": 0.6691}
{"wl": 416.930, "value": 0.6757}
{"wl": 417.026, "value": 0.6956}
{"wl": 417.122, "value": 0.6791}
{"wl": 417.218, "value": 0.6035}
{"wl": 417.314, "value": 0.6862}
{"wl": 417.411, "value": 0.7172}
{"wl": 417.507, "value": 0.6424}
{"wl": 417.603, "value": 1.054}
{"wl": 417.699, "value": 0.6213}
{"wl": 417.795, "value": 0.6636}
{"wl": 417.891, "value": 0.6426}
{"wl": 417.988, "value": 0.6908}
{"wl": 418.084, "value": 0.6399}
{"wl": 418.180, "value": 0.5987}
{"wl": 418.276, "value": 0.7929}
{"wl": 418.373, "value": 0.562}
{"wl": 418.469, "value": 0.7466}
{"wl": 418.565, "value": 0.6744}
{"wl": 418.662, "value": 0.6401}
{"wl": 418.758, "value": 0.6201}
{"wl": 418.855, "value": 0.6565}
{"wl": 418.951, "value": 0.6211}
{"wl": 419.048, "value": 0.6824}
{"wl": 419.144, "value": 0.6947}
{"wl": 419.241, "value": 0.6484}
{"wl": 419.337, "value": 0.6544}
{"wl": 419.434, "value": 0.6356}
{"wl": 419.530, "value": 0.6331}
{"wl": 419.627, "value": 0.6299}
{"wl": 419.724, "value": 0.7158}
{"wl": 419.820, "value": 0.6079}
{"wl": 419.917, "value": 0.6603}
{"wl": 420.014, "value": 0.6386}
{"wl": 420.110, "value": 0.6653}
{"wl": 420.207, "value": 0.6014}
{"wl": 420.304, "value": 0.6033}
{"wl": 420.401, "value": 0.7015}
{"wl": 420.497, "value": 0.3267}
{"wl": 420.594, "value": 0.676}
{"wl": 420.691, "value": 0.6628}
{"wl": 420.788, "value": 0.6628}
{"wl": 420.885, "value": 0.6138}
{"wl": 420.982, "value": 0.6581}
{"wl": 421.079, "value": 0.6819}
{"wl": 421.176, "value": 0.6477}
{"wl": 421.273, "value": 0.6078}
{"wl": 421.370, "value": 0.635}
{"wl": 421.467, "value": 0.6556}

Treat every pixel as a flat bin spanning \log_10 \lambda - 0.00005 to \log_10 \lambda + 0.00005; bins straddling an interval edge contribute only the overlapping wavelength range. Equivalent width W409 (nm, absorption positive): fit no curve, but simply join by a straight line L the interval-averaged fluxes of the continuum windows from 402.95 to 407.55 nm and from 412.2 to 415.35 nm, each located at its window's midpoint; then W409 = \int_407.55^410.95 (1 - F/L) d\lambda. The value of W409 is -0.33 nm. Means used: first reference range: 0.752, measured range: 0.821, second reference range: 0.745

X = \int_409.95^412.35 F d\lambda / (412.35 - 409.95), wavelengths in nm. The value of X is 0.772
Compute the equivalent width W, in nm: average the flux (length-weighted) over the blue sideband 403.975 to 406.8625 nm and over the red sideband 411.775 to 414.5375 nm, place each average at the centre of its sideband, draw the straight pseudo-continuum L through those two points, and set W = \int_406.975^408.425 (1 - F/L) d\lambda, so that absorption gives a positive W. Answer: -0.051 nm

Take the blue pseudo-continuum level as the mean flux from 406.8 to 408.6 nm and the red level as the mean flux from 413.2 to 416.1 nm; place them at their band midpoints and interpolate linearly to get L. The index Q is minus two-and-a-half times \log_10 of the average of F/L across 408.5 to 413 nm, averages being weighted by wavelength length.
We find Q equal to -0.06 mag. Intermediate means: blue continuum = 0.777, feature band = 0.793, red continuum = 0.722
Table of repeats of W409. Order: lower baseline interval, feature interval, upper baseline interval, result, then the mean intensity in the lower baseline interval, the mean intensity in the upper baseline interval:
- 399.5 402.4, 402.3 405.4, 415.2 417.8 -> 0.04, 0.774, 0.688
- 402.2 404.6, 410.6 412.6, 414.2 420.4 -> -0.12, 0.746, 0.679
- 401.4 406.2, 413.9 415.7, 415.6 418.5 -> -0.06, 0.751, 0.683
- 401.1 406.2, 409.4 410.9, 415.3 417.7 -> -0.25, 0.753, 0.689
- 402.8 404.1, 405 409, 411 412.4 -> -0.17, 0.743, 0.737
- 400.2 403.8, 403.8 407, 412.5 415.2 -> 0.03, 0.763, 0.748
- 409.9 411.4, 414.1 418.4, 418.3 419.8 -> 0.06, 0.801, 0.656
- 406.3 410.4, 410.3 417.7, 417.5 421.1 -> 0.00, 0.809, 0.656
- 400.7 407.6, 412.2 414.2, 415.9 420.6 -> -0.18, 0.757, 0.662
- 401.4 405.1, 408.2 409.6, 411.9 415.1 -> -0.15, 0.751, 0.736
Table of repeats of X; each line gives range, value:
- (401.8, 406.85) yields 0.751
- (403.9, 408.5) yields 0.76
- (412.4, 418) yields 0.716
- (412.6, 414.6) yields 0.749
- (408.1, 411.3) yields 0.818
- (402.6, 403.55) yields 0.746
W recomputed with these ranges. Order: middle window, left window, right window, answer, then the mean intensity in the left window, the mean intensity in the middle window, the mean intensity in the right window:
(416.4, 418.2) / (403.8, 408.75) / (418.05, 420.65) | -0.063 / 0.761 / 0.684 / 0.642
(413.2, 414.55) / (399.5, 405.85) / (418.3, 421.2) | -0.119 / 0.759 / 0.742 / 0.642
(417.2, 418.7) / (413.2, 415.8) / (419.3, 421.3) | -0.039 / 0.726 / 0.688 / 0.633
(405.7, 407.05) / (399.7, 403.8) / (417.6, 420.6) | -0.050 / 0.765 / 0.761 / 0.65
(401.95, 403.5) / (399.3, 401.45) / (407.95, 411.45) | 0.082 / 0.781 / 0.749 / 0.816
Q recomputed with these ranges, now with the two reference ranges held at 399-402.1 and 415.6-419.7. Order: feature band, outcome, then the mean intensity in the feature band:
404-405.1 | 0.01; 0.748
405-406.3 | 0.00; 0.752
